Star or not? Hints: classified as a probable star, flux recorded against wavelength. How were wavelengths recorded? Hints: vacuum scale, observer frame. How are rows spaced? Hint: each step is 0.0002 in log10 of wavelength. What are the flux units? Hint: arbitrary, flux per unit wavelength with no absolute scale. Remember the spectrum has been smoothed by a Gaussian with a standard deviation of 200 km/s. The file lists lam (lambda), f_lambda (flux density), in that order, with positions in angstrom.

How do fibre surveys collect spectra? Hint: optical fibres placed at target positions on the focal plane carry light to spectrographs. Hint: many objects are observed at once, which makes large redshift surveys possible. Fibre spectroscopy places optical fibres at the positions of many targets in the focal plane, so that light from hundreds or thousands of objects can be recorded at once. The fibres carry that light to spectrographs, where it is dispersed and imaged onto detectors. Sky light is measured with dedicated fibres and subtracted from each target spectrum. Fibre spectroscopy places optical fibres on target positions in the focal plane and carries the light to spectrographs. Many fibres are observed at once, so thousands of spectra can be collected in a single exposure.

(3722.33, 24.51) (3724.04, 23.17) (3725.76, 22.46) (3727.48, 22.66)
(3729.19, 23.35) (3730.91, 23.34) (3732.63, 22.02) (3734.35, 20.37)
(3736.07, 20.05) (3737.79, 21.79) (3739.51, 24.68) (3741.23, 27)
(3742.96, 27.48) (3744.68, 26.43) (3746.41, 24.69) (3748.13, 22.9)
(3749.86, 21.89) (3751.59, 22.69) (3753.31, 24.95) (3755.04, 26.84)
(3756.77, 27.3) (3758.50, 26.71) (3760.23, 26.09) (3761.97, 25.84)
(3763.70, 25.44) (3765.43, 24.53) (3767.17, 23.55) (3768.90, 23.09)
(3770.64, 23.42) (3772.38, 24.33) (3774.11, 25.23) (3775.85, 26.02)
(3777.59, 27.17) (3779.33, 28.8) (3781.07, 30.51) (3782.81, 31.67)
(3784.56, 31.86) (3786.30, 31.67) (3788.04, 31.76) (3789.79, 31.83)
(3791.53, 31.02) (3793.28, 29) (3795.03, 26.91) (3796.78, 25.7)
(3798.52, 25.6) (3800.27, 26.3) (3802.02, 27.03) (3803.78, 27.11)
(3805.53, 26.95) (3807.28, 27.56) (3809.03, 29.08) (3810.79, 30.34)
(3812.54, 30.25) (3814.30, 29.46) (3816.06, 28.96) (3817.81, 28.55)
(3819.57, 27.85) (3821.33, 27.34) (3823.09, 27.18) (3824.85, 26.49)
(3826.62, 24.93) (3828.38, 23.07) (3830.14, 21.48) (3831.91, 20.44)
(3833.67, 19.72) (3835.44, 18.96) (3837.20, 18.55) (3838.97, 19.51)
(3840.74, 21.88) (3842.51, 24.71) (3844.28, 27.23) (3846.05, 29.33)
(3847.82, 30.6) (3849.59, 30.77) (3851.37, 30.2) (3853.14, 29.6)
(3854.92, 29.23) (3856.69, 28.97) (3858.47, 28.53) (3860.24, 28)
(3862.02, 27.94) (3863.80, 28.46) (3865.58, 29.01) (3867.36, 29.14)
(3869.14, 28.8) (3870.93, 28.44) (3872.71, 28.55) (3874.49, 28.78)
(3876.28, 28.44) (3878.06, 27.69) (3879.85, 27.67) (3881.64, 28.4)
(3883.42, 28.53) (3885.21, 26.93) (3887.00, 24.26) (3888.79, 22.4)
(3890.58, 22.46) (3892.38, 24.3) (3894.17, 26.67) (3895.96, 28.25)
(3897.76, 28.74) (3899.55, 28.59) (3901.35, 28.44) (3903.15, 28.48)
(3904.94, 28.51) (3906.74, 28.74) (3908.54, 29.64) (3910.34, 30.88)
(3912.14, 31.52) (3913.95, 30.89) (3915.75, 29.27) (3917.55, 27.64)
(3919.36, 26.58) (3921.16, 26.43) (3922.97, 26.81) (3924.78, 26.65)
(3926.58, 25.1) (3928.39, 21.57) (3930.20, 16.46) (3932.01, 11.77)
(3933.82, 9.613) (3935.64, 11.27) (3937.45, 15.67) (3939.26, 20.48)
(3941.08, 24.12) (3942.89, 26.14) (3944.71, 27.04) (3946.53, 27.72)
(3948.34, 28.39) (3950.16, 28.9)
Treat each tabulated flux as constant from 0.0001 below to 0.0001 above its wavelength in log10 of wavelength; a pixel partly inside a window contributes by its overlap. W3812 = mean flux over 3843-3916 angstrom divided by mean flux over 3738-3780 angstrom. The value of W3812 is 1.12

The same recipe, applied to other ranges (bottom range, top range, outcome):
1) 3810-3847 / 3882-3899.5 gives 1.04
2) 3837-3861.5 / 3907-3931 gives 0.99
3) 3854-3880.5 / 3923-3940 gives 0.63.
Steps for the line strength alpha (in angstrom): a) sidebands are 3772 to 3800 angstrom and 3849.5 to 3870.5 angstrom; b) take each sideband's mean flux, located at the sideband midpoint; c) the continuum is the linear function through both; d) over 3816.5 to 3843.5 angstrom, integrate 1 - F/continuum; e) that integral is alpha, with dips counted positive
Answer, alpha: 5.0 angstrom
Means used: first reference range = 28.7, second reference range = 29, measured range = 23.5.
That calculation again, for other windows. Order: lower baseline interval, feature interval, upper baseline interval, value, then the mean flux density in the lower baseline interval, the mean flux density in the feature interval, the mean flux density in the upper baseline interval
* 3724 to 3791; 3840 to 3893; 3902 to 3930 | -1.3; 25.6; 27.7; 27.6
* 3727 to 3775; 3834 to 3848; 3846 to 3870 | 2.5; 24.3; 23.3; 29.2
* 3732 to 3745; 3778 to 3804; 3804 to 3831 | -3.1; 23.7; 29.1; 27.3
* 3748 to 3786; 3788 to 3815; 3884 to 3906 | -2.2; 26.1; 28.4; 26.5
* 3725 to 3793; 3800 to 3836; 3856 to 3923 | 0.7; 25.8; 26.2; 28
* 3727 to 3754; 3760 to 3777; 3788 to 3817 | 0.7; 23.5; 24.7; 28.4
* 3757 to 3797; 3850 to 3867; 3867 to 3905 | -1.0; 27.5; 28.9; 27.3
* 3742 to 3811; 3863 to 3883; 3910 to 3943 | -3.4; 26.9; 28.5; 22.9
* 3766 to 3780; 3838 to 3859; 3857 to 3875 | 0.3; 25.1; 27.5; 28.6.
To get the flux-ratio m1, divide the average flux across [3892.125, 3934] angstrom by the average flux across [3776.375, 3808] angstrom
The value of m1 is 0.9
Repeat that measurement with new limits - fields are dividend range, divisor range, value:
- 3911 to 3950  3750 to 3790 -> 0.88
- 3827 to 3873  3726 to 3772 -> 1.08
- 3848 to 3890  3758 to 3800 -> 1.03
